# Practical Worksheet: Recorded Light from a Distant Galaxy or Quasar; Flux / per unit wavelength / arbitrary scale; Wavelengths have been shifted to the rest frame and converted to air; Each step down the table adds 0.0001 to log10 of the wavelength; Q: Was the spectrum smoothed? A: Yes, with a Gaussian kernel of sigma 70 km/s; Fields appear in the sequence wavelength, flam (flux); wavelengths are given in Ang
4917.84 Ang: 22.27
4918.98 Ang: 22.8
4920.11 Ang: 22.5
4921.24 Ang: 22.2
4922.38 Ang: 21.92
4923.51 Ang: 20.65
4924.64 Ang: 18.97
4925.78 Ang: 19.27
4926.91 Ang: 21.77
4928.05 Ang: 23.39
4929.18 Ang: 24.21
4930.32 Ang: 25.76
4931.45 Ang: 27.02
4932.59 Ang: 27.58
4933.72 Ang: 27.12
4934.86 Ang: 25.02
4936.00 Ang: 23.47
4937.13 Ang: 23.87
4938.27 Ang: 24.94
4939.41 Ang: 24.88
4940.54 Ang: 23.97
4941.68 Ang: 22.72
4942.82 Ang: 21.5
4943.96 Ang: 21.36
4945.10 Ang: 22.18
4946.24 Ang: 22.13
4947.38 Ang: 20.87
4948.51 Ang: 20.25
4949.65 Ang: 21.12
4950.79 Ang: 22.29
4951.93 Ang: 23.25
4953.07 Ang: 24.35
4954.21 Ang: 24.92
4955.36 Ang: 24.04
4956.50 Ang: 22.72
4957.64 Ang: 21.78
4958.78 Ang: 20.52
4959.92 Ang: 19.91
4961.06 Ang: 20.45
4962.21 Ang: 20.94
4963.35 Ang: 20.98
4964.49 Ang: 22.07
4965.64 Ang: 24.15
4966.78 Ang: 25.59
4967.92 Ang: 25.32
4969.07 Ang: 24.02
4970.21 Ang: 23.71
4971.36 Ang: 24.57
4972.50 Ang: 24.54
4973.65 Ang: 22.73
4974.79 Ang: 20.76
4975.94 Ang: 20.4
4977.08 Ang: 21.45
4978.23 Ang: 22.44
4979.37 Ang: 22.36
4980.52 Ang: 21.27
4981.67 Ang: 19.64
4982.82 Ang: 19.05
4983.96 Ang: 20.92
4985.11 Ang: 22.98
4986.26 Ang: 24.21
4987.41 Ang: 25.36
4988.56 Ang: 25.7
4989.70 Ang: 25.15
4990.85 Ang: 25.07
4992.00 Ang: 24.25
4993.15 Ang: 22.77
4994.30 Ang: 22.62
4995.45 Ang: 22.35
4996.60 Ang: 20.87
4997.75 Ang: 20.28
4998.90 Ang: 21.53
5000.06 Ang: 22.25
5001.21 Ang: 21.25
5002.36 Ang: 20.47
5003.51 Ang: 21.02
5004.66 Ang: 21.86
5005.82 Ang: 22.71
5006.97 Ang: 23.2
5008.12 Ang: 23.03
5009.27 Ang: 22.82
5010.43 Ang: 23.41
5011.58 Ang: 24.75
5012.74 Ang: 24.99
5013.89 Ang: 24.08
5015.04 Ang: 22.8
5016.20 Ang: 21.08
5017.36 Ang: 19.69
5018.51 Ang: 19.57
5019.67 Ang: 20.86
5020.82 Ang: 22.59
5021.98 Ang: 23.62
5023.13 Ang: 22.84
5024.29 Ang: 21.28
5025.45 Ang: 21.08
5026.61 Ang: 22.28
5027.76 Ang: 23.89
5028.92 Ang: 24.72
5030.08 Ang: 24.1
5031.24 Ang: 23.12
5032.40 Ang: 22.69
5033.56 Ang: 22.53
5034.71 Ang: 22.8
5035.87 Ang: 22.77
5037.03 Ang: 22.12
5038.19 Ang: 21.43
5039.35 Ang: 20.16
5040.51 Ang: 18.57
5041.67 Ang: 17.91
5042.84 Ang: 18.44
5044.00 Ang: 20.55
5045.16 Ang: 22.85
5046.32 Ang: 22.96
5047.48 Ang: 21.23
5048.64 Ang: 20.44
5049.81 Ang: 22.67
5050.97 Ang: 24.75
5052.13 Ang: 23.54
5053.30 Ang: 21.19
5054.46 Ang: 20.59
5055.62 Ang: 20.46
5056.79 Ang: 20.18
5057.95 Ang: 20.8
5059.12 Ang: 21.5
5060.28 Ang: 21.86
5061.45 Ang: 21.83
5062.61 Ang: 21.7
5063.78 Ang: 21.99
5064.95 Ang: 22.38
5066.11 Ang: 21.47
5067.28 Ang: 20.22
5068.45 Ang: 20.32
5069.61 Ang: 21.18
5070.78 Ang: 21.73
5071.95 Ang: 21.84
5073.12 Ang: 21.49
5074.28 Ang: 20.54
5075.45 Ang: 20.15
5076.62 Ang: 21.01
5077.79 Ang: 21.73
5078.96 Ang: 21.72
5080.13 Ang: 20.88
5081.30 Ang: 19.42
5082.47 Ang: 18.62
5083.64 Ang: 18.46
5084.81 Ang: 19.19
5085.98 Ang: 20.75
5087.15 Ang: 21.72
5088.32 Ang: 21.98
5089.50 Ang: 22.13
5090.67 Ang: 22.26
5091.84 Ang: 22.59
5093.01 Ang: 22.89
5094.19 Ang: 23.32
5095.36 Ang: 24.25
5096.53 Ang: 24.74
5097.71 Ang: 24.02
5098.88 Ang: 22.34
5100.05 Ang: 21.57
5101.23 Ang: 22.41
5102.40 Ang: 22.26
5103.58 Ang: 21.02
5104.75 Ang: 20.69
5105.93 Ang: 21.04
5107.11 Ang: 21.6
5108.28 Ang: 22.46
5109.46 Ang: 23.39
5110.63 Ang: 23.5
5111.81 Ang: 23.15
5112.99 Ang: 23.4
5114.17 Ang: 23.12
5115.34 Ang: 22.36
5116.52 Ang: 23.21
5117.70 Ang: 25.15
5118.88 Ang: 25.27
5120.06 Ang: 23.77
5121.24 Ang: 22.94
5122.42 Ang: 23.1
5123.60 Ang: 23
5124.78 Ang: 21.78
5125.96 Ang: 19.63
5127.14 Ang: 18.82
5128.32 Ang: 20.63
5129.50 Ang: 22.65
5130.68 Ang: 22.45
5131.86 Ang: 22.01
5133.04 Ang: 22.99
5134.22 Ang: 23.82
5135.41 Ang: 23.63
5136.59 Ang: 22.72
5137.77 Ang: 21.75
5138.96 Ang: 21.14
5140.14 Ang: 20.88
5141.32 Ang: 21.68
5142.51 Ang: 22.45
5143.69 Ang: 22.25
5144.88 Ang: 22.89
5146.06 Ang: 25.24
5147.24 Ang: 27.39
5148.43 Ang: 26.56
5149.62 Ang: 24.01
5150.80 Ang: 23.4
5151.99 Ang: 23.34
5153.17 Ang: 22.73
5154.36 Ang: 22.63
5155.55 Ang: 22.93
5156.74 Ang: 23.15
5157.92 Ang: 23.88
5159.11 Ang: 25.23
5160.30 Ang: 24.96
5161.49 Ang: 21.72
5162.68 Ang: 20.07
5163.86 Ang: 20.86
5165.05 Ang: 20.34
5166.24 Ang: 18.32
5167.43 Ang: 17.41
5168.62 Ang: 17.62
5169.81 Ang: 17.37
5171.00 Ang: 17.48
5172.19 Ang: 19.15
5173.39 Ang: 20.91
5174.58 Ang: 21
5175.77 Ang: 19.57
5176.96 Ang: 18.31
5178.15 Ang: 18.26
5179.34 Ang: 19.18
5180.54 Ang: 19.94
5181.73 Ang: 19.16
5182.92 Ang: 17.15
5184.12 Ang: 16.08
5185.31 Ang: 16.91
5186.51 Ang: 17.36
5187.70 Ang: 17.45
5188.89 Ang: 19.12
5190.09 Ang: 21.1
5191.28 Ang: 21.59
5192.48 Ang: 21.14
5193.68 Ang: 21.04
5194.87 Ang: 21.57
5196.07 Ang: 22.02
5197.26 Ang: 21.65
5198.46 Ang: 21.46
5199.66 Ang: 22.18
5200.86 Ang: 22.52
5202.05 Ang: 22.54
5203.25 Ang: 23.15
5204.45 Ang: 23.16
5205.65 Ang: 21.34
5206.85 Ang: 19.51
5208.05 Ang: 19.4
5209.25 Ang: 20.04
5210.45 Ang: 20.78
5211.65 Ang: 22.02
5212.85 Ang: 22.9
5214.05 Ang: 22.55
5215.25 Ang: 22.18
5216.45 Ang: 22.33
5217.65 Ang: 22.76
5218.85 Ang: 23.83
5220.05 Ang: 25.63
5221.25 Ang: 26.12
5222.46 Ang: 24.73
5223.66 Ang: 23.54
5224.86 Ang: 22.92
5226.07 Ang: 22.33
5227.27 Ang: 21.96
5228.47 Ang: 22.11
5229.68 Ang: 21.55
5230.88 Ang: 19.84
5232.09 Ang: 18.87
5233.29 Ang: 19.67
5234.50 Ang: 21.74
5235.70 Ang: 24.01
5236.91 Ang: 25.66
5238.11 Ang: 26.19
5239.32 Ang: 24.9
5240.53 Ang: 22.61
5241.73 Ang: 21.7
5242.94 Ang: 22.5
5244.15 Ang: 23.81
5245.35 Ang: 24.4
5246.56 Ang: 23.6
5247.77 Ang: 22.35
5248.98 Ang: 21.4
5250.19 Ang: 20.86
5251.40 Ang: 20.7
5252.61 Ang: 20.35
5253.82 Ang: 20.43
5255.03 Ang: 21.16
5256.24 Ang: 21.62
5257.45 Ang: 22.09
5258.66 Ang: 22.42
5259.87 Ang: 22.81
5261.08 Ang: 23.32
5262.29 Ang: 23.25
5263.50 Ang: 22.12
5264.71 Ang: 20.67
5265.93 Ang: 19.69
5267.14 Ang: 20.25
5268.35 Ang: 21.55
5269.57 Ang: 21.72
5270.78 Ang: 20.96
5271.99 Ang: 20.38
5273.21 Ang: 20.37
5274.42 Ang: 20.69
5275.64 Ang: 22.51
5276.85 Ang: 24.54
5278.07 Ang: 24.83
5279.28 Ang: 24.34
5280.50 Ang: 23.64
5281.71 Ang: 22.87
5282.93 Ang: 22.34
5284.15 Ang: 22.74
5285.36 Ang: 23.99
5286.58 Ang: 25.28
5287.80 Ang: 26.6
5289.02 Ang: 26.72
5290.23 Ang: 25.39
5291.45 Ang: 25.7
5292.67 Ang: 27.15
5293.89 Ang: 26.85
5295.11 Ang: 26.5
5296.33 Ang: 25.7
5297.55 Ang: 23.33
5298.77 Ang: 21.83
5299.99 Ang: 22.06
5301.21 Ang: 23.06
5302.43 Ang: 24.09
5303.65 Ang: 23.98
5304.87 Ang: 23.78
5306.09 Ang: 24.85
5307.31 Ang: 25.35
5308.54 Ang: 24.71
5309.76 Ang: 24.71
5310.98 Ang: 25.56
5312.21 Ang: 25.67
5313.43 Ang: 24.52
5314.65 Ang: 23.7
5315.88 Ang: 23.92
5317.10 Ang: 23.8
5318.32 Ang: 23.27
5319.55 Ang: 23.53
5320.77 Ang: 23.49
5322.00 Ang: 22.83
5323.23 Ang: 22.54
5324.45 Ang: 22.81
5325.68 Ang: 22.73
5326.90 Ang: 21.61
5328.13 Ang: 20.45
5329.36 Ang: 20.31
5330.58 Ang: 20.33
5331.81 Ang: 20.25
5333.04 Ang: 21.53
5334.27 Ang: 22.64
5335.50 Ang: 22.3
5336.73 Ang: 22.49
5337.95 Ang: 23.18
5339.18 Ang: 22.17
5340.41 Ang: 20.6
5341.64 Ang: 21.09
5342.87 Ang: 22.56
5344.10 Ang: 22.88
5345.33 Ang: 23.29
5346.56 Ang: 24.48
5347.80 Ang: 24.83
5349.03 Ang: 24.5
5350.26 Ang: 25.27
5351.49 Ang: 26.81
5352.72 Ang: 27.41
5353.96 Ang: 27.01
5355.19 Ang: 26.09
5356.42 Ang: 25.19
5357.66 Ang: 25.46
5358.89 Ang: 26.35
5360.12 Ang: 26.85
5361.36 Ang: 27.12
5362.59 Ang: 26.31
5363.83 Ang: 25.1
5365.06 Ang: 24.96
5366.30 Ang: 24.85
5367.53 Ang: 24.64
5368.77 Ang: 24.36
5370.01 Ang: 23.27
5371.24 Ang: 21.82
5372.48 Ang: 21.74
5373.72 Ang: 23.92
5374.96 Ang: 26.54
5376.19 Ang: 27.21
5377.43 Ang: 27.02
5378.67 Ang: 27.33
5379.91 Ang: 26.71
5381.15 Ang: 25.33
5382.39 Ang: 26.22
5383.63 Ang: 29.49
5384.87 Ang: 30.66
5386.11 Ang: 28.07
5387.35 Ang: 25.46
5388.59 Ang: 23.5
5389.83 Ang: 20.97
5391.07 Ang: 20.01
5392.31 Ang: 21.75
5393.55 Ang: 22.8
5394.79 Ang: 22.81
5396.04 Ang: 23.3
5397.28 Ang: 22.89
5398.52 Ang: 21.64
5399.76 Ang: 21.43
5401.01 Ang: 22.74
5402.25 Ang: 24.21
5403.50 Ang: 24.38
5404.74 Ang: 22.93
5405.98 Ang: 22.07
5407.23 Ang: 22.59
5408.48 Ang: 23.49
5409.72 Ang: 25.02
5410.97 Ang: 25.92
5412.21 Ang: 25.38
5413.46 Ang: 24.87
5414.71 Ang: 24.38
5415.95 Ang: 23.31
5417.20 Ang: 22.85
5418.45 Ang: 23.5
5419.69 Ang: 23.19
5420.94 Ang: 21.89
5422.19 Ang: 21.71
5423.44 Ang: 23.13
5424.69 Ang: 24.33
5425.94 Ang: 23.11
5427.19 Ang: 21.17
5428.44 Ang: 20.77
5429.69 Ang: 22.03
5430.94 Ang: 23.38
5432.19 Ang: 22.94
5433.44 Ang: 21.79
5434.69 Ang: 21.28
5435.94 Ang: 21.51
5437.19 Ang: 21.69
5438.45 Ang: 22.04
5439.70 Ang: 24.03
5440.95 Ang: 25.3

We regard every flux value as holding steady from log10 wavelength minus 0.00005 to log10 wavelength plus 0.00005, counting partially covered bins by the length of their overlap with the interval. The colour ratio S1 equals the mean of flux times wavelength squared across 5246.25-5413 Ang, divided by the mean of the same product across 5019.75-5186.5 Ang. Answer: 1.2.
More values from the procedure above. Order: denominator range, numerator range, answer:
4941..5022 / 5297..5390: 1.24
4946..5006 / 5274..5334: 1.20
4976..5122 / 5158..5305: 1.07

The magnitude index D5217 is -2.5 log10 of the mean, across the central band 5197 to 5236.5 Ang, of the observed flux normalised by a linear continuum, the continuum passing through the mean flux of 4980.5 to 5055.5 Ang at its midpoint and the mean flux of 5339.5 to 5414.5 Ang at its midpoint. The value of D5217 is 0.063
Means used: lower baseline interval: 22.2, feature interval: 22.2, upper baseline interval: 24.5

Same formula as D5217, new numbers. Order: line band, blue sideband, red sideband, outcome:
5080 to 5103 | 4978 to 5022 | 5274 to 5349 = 0.046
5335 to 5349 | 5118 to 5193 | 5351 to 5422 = 0.054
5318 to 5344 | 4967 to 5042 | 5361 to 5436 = 0.078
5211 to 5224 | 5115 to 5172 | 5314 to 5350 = -0.053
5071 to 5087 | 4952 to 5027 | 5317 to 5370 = 0.115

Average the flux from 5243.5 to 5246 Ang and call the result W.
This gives 24.1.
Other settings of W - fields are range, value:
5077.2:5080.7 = 21.4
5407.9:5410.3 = 24.3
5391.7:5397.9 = 22.7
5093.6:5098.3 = 24.1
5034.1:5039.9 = 21.9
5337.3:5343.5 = 22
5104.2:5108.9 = 21.4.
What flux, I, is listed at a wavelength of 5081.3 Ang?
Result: 19.42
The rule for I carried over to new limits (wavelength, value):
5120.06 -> 23.77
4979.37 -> 22.36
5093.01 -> 22.89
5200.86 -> 22.52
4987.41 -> 25.36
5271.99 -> 20.38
